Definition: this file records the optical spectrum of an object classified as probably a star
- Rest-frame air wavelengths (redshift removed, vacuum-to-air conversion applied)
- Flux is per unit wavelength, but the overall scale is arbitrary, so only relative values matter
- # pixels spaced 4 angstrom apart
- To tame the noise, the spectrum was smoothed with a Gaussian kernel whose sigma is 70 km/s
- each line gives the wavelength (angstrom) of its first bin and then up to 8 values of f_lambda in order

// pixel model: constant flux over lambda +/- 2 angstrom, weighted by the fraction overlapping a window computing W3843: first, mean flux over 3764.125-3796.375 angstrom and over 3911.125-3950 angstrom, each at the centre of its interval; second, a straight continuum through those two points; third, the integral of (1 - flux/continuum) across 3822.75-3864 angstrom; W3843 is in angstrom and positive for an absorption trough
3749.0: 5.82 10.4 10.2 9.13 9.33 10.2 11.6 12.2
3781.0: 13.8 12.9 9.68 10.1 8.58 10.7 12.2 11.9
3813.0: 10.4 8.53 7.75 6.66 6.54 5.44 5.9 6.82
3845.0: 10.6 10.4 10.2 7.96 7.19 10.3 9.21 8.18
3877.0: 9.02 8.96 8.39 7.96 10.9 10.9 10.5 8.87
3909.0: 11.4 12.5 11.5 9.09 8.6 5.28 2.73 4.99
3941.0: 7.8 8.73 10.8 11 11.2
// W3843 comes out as 8.48 angstrom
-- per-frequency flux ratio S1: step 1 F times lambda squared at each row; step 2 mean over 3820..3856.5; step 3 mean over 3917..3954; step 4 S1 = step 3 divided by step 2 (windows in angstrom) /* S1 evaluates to 1.05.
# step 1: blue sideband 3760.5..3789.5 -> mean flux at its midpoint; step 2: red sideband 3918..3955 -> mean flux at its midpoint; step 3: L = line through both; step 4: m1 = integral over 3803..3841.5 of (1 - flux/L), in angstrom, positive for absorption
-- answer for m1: 7.6 angstrom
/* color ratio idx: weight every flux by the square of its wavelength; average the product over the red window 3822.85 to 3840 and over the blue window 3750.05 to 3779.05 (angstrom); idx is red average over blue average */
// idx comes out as 0.6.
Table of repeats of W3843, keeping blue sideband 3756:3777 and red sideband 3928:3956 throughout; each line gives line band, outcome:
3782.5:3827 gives -1.3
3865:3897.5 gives -2.7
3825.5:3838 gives 4.3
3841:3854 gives -1.2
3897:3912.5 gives -4.6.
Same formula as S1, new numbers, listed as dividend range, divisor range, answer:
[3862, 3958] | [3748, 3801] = 0.94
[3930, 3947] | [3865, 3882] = 0.69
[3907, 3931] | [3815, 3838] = 1.49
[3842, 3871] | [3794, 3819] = 0.92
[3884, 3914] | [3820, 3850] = 1.42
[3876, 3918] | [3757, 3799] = 1.00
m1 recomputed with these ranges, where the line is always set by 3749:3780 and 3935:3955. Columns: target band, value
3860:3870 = 0.3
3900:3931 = -2.6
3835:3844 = 2.6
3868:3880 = 0.7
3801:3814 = -2.1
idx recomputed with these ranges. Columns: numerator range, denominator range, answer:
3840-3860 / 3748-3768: 1.05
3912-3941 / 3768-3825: 0.77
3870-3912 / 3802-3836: 1.15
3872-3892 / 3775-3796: 0.78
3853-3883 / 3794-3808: 0.86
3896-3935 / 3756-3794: 0.89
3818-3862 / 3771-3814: 0.71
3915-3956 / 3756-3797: 0.82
